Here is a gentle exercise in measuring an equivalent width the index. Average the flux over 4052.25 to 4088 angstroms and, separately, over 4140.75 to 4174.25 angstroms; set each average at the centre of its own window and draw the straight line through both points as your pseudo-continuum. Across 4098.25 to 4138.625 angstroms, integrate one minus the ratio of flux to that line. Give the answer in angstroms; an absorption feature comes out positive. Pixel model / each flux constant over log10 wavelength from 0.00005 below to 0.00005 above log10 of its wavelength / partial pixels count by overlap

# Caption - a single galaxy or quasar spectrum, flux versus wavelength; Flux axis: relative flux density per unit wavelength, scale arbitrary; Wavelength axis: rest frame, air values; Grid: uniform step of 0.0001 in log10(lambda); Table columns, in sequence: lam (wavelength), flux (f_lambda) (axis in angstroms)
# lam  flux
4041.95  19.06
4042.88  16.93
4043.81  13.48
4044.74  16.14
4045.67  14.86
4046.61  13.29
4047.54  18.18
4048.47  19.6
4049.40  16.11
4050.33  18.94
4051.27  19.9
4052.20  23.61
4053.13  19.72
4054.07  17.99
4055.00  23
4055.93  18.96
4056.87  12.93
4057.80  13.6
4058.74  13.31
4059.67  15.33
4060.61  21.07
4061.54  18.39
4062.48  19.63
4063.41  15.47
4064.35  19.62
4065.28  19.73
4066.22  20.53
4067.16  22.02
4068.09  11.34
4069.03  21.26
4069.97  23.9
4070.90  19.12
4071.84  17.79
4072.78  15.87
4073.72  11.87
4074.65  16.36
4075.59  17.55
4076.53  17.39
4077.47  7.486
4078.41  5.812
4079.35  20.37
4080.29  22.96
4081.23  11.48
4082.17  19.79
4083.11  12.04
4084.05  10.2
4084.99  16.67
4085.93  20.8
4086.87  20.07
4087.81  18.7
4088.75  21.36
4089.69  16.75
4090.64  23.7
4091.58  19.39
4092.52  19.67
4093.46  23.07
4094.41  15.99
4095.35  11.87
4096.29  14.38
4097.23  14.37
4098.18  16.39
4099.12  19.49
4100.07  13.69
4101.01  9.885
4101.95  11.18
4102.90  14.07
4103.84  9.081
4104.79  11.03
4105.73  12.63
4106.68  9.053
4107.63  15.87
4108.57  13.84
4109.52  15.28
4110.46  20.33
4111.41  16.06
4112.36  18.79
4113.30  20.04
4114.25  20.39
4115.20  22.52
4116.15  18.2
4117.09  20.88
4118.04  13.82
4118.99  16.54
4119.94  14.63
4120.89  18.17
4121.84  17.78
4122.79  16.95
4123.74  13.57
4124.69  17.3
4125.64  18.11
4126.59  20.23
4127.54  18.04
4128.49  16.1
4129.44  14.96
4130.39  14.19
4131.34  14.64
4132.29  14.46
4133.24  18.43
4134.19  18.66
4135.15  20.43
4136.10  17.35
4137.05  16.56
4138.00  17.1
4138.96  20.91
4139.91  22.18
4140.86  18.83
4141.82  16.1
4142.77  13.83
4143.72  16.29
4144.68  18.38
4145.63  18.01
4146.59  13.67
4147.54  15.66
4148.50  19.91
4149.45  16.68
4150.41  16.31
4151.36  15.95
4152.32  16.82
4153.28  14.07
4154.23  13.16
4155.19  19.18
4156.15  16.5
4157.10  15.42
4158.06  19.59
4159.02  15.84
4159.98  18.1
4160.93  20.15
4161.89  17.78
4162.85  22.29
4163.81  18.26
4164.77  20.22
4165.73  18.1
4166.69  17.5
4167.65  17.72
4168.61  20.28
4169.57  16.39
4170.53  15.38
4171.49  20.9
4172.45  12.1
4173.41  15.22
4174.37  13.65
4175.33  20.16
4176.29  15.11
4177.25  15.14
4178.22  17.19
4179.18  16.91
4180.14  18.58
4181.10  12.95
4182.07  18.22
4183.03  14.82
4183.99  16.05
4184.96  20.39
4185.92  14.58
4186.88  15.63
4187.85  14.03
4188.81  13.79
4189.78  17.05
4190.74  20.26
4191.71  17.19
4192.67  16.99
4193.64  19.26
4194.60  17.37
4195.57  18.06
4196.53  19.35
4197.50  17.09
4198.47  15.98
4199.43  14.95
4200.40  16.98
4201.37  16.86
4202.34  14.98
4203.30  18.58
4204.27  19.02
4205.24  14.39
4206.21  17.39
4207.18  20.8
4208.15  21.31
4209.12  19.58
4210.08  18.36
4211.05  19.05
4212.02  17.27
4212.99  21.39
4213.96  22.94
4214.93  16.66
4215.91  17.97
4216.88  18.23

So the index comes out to 2.1 angstroms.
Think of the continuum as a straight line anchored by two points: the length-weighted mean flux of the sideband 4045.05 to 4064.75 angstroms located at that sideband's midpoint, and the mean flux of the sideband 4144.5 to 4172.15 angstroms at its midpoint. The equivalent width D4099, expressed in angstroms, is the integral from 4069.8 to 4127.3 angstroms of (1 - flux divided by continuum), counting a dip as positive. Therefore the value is 4.04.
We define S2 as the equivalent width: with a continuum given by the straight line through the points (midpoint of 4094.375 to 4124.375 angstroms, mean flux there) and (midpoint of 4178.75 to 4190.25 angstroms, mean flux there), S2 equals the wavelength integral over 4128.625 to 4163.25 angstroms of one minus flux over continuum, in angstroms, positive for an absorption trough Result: -3.0 angstroms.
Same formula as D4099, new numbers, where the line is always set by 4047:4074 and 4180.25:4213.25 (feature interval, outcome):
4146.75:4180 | 0.8 angstroms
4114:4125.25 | 0.2 angstroms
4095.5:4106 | 2.8 angstroms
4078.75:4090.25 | 0.4 angstroms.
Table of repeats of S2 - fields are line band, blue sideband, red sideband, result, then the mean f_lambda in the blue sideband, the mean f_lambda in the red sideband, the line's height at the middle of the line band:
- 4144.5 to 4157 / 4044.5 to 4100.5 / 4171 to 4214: 0.6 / 17.4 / 17.2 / 17.3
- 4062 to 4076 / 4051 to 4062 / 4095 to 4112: -0.9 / 18.1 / 13.9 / 17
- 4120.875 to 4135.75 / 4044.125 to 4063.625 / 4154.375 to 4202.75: 0.3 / 17.6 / 17.1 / 17.3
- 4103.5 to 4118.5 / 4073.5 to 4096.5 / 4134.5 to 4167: 0.8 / 16.7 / 17.6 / 17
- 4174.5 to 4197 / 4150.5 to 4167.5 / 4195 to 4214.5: 1.4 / 17.6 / 18.2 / 17.9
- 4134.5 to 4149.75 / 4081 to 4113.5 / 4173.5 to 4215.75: -1.0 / 15.9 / 17.3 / 16.6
